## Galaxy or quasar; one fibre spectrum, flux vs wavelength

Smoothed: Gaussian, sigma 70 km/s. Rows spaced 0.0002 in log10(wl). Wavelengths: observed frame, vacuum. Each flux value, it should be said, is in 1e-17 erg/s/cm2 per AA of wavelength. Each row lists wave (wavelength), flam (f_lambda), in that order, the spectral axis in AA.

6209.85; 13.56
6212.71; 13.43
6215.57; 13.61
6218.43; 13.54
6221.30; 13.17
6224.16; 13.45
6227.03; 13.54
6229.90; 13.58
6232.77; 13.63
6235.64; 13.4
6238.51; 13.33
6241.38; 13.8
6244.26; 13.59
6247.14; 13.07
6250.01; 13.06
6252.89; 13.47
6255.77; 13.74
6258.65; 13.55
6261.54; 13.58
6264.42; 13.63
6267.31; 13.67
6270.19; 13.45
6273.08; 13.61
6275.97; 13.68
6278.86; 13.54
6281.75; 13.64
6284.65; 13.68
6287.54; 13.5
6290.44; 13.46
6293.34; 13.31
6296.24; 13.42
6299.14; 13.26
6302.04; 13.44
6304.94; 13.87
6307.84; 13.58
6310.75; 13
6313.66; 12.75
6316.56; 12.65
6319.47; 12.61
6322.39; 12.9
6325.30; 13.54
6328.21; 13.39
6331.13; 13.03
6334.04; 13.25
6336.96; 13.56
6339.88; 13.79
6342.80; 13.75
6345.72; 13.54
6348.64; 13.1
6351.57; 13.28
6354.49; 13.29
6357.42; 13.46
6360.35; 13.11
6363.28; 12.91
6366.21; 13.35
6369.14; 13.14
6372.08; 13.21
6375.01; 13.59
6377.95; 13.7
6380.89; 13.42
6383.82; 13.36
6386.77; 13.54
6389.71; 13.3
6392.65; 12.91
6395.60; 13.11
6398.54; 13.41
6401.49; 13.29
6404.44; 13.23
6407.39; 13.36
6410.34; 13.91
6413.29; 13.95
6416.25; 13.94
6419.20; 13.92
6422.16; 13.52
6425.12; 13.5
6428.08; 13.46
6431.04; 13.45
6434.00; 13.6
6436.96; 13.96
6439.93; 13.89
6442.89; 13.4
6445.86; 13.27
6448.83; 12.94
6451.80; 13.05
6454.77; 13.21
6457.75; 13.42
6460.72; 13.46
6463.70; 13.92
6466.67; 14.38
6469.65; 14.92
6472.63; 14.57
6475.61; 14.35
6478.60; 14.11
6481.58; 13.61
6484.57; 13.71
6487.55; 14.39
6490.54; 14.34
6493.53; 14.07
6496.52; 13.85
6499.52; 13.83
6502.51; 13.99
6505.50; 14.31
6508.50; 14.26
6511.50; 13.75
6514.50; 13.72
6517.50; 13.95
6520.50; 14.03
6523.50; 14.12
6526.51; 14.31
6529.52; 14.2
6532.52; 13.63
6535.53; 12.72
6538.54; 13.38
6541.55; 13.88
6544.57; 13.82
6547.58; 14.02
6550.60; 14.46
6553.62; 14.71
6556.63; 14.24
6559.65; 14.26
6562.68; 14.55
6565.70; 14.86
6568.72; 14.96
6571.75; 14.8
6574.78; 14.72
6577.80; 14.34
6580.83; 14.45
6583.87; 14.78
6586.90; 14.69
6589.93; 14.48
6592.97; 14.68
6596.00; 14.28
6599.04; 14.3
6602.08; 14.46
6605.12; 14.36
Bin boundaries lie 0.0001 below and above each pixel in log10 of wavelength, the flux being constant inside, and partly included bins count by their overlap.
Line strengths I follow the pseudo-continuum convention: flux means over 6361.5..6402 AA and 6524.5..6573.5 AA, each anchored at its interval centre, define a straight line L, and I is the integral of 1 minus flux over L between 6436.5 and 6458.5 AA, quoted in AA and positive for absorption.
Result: 0.45 AA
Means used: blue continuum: 13.3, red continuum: 14.2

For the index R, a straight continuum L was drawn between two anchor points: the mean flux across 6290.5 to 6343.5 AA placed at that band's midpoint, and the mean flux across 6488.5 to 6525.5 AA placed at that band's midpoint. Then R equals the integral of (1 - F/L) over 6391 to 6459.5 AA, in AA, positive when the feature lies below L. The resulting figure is 1.20 AA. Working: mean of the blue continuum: 13.3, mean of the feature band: 13.5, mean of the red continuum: 14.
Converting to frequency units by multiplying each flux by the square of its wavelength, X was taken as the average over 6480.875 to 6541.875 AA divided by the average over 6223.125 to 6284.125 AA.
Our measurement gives 1.1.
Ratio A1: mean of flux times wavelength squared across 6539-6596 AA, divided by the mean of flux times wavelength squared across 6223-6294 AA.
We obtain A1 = 1.2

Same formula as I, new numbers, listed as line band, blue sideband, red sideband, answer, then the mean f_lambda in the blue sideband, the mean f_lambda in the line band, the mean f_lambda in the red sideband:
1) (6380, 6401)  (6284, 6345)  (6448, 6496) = 0.5 AA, 13.3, 13.3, 13.9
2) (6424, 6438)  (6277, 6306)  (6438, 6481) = 0.1 AA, 13.5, 13.6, 13.8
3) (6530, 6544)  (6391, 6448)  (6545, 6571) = 0.8 AA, 13.5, 13.5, 14.5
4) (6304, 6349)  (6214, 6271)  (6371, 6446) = 0.8 AA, 13.5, 13.3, 13.5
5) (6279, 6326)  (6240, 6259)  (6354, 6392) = 0.4 AA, 13.5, 13.3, 13.3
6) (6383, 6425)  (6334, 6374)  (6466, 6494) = 0.7 AA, 13.3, 13.5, 14.2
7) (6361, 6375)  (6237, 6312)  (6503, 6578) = 0.5 AA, 13.5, 13.2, 14.2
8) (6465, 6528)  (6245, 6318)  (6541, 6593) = 0.5 AA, 13.4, 14.1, 14.5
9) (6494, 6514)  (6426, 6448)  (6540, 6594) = 0.1 AA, 13.6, 14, 14.5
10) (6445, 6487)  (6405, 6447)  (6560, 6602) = 0.3 AA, 13.6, 13.8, 14.6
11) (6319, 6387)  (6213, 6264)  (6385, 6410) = 0.1 AA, 13.5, 13.3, 13.3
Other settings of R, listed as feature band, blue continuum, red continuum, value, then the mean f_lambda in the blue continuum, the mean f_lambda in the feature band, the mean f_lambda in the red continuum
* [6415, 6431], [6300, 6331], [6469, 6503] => 0.2 AA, 13.2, 13.6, 14.1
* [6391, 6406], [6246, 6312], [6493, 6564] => 0.6 AA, 13.5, 13.2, 14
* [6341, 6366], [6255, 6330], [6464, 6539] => 0.5 AA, 13.4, 13.3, 14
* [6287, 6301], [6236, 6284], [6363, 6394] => 0.1 AA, 13.5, 13.4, 13.3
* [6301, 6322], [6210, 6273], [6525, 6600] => 0.9 AA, 13.5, 13.1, 14.3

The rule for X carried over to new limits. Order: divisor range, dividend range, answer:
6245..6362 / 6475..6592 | 1.14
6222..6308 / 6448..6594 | 1.13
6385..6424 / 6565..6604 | 1.14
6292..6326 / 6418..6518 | 1.10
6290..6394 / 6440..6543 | 1.09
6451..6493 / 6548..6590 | 1.07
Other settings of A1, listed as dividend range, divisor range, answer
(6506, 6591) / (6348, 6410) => 1.13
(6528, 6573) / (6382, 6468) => 1.09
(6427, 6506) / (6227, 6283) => 1.09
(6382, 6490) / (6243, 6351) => 1.07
